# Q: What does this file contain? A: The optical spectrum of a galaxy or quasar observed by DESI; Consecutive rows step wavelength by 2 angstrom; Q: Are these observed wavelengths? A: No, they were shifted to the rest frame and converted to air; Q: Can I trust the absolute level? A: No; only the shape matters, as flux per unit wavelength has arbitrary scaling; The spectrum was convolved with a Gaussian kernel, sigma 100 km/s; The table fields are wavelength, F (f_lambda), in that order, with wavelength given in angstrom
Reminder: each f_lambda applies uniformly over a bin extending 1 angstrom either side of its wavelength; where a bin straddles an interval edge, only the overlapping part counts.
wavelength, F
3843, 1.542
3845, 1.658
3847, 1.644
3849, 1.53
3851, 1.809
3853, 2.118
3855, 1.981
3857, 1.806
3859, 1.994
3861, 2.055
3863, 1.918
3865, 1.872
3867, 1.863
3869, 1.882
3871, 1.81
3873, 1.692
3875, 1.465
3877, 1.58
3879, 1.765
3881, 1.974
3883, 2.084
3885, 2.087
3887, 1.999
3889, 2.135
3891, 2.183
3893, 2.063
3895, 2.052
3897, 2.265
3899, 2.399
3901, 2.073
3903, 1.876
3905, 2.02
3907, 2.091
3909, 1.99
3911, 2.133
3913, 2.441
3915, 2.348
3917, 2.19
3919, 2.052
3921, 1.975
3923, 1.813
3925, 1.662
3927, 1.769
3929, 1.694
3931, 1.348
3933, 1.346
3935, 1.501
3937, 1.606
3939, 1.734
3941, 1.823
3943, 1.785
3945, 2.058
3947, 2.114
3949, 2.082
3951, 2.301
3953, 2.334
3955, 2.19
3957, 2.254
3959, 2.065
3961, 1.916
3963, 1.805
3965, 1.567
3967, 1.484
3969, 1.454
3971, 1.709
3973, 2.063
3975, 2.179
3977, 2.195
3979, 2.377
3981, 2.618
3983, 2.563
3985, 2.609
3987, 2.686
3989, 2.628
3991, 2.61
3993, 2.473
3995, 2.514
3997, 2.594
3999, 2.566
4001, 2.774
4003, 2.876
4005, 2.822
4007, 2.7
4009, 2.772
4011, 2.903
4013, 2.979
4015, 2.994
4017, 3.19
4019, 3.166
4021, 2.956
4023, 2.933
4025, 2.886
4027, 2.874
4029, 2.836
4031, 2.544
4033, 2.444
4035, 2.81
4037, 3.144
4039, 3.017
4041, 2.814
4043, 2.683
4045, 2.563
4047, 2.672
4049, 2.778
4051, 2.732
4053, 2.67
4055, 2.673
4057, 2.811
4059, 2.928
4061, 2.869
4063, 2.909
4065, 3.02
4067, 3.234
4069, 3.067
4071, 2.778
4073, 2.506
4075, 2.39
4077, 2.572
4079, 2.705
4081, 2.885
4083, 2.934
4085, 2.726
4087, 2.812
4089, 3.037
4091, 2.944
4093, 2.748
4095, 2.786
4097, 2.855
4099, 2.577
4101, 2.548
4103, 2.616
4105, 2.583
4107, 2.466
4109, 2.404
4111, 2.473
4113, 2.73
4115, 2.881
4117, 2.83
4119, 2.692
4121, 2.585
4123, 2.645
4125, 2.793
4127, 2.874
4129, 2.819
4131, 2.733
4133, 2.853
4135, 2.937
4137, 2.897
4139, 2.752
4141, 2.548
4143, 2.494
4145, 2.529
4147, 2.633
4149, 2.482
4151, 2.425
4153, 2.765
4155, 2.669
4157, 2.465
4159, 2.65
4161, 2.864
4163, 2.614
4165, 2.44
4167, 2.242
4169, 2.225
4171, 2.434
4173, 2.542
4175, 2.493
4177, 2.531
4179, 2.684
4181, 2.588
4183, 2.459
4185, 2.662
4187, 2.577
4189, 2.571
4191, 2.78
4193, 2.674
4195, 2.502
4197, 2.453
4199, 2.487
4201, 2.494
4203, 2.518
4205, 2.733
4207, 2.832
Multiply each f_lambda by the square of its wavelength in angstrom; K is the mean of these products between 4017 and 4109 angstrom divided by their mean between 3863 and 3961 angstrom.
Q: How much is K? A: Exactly 1.54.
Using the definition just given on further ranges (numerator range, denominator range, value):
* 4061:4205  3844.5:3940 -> 1.58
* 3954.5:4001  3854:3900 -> 1.20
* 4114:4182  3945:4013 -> 1.23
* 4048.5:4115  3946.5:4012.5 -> 1.24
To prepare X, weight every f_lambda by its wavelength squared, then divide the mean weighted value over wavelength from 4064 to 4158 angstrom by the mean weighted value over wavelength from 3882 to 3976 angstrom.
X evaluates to 1.52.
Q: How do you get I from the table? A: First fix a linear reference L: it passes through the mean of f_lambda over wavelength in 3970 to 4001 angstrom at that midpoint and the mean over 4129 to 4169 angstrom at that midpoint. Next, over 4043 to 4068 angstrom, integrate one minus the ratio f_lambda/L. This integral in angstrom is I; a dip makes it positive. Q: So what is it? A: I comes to -3.0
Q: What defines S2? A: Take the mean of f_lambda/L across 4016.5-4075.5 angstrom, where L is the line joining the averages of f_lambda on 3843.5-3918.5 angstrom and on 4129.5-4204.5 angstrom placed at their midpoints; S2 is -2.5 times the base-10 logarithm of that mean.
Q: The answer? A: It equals -0.21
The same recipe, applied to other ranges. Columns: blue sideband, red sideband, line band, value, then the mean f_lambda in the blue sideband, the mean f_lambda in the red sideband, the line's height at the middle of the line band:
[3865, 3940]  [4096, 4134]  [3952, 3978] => 0.107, 1.92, 2.68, 2.14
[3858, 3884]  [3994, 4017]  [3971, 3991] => 0.092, 1.84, 2.79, 2.62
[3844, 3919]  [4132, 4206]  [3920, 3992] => 0.072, 1.97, 2.59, 2.13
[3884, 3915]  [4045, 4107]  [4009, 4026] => -0.169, 2.13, 2.77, 2.56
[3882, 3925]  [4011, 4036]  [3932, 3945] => 0.365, 2.1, 2.89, 2.33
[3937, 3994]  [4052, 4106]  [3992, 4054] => -0.142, 2.12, 2.78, 2.46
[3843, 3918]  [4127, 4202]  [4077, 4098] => -0.168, 1.96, 2.6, 2.43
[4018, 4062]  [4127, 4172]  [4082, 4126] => -0.006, 2.81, 2.62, 2.7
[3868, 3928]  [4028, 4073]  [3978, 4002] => -0.041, 2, 2.81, 2.49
